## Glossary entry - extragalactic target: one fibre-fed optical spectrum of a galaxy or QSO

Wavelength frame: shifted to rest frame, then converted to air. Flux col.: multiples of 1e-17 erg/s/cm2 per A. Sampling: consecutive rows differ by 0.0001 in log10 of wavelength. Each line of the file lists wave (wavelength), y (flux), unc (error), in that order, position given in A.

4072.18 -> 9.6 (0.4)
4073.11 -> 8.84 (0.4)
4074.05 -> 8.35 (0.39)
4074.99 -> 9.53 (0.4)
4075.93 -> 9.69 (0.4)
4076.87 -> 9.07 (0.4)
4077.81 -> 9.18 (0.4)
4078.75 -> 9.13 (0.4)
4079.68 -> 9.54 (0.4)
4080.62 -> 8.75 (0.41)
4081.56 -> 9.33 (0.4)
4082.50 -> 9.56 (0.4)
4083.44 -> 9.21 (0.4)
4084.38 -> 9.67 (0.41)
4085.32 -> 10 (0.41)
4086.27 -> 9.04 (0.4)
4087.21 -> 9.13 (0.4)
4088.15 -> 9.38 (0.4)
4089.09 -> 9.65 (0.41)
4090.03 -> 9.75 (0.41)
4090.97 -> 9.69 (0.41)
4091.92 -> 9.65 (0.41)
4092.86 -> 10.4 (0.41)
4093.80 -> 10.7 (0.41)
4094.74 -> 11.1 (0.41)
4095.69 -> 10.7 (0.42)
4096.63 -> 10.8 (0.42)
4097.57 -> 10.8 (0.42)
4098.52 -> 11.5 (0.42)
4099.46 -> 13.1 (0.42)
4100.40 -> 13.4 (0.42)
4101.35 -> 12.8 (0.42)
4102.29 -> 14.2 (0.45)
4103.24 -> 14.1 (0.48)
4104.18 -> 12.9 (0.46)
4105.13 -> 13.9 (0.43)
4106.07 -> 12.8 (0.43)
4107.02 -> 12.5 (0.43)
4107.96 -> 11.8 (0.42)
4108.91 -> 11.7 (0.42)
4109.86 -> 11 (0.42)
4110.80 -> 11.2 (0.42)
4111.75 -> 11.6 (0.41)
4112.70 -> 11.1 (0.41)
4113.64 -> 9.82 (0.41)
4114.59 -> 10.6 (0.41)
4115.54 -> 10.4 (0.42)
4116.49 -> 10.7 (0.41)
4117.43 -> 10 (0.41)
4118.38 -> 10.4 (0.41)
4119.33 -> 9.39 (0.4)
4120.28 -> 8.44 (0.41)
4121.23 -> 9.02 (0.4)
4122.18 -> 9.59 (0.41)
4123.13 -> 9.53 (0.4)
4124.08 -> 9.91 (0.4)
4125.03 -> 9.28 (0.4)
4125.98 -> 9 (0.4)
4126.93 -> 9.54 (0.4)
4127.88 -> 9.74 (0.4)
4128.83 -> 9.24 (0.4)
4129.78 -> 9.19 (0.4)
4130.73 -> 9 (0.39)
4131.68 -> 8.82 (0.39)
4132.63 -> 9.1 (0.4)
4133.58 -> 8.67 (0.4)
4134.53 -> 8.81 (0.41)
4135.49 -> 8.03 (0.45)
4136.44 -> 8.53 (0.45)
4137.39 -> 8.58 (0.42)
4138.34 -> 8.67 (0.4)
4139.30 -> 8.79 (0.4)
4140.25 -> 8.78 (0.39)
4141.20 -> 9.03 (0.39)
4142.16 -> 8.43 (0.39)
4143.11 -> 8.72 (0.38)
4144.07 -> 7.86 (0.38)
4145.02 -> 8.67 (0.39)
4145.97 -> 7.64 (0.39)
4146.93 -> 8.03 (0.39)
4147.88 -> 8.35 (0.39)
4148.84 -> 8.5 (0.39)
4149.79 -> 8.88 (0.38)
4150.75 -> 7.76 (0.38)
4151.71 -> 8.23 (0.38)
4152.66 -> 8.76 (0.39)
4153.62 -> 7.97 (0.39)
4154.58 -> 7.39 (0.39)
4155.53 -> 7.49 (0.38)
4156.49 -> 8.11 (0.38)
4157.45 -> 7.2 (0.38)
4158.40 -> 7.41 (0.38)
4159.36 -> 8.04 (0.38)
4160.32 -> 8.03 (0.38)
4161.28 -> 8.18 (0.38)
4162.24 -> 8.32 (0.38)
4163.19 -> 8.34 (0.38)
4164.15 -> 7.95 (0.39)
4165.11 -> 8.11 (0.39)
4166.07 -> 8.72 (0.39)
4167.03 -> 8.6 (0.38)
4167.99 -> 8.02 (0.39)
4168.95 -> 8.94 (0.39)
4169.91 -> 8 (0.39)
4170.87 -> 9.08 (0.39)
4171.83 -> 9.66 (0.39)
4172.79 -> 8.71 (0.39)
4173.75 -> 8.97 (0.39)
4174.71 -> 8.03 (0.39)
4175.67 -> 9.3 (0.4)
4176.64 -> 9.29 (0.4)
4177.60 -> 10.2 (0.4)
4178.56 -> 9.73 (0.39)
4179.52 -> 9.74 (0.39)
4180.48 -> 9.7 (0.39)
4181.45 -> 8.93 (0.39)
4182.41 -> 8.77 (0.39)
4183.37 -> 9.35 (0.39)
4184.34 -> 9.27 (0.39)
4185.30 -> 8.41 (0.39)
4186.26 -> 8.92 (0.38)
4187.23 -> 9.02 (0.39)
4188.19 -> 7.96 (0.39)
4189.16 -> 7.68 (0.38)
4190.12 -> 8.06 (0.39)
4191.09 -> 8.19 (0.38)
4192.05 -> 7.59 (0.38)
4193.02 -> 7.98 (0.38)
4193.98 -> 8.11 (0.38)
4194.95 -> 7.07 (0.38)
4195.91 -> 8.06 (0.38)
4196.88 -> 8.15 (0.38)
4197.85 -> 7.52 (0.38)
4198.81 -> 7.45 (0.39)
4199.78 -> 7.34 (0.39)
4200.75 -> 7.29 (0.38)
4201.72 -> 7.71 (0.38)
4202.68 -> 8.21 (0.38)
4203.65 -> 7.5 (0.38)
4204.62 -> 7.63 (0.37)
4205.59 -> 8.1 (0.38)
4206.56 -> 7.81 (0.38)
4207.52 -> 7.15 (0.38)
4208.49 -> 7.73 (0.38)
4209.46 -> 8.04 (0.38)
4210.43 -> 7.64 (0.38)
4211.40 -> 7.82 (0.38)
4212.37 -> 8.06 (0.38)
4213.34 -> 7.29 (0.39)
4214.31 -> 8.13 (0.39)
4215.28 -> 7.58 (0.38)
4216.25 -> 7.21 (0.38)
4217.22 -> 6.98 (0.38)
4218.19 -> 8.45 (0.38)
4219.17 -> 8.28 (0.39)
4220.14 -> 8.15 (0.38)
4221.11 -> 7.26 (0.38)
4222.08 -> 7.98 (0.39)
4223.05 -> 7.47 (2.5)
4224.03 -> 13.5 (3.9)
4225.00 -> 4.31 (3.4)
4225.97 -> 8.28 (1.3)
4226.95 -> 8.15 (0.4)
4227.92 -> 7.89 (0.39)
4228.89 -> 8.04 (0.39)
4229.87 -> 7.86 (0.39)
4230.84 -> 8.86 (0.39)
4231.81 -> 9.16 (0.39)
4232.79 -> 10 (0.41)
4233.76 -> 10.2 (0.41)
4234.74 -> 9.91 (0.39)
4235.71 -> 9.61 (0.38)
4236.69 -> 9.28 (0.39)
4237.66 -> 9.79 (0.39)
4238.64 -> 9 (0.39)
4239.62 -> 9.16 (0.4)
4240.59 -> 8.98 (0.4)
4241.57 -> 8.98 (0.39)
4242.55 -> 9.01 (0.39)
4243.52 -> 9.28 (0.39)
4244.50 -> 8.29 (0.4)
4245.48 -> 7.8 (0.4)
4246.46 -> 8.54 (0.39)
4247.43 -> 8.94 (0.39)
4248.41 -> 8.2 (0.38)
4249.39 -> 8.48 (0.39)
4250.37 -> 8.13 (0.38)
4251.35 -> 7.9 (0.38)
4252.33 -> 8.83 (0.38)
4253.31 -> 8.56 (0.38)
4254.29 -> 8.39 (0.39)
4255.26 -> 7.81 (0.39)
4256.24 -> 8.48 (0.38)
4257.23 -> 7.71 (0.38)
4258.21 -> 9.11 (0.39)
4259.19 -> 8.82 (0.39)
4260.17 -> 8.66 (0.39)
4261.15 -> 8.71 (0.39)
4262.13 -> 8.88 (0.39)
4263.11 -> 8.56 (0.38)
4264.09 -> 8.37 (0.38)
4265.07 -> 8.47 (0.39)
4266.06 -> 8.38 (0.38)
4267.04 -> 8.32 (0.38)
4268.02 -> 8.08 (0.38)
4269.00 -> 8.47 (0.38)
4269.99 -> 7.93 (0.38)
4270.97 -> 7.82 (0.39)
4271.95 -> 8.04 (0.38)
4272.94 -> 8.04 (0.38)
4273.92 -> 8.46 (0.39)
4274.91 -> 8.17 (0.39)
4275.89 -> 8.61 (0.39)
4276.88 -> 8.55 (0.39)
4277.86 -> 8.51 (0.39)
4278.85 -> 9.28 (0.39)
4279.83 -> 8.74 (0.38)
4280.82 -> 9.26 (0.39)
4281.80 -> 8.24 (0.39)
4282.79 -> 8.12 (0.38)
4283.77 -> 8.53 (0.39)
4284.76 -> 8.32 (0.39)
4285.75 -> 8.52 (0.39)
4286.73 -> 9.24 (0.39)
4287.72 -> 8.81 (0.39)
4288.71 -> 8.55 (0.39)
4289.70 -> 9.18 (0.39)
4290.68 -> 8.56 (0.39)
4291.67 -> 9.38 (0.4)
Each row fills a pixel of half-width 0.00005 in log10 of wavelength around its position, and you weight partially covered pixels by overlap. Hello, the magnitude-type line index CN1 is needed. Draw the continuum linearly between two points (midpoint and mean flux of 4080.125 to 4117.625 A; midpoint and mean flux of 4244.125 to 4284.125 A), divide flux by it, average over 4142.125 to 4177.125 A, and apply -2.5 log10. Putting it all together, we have 0.20 mag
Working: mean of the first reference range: 11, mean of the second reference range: 8.42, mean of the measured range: 8.32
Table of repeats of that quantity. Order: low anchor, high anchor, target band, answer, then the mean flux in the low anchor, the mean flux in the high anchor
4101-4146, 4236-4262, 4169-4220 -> 0.13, 10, 8.66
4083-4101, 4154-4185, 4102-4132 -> -0.08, 10.4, 8.61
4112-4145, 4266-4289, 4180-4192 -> 0.04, 9.26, 8.46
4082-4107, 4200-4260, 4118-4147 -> 0.16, 11.1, 8.34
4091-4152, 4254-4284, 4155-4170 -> 0.19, 10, 8.44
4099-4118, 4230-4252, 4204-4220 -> 0.23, 12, 8.96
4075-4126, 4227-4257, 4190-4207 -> 0.20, 10.6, 8.76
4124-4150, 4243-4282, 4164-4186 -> -0.03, 8.76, 8.45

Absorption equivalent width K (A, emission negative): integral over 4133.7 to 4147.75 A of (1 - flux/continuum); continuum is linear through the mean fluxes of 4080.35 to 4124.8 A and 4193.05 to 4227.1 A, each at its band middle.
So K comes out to 1.8 A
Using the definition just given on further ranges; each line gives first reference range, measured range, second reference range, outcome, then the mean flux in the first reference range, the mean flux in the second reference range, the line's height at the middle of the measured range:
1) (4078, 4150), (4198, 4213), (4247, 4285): 2.3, 9.99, 8.43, 9.05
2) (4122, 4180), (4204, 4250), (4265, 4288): 0.7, 8.64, 8.45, 8.52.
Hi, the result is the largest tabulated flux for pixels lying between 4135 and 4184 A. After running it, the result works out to 10.2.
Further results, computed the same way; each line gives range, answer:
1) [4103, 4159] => 14.1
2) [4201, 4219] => 8.45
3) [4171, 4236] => 13.5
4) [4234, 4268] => 9.91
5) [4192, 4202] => 8.15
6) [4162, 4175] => 9.66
